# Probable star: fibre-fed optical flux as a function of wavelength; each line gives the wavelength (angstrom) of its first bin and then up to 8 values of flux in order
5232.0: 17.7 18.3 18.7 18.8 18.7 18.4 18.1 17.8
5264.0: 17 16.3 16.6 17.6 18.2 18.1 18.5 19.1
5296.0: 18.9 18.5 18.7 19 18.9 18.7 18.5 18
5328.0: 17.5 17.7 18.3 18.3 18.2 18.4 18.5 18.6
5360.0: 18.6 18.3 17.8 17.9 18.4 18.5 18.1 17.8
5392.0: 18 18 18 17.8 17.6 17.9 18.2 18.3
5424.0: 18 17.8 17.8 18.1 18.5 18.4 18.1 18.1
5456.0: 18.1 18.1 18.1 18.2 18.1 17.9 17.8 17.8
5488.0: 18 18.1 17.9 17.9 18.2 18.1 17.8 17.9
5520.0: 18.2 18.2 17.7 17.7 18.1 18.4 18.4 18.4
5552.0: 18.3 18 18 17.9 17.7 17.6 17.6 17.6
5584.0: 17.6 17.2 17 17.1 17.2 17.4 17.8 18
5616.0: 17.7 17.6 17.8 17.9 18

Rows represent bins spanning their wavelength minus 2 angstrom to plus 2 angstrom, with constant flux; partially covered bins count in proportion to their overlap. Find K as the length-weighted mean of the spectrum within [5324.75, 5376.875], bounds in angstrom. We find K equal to 18.2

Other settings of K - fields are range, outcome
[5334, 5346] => 18.3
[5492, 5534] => 18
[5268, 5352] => 18.2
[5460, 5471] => 18.1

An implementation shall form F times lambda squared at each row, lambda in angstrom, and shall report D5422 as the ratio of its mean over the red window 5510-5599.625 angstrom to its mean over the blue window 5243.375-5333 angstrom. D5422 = 1.08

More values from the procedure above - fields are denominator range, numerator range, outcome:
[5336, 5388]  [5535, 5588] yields 1.06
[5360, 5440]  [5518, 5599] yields 1.05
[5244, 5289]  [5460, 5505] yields 1.10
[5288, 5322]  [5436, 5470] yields 1.02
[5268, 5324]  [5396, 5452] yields 1.03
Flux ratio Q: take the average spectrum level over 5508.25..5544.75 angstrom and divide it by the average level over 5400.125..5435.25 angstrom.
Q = 1.01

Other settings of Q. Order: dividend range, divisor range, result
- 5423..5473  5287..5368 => 0.98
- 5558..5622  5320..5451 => 0.97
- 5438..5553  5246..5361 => 0.99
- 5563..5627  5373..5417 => 0.97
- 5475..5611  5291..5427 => 0.98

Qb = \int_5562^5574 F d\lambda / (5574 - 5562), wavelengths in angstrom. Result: 17.7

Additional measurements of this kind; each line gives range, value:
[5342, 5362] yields 18.5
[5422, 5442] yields 18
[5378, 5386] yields 18.3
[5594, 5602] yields 17.1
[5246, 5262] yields 18.2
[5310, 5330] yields 18.3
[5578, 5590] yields 17.5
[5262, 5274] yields 16.6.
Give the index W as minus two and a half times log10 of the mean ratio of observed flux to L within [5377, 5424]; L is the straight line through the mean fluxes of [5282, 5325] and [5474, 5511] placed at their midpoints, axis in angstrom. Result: 0.02 mag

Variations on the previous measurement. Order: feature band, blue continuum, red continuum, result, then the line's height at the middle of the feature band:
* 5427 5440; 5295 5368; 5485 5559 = 0.013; 18.2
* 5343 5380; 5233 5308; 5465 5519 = -0.014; 18.1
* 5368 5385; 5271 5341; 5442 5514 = 0.001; 18.2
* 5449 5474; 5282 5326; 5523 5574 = 0.007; 18.2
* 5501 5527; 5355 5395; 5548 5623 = -0.013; 17.8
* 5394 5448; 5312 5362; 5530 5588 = 0.007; 18.2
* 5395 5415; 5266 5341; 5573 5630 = 0.005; 18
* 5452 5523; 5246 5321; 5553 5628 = -0.013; 17.8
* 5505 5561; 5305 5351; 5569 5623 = -0.024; 17.7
